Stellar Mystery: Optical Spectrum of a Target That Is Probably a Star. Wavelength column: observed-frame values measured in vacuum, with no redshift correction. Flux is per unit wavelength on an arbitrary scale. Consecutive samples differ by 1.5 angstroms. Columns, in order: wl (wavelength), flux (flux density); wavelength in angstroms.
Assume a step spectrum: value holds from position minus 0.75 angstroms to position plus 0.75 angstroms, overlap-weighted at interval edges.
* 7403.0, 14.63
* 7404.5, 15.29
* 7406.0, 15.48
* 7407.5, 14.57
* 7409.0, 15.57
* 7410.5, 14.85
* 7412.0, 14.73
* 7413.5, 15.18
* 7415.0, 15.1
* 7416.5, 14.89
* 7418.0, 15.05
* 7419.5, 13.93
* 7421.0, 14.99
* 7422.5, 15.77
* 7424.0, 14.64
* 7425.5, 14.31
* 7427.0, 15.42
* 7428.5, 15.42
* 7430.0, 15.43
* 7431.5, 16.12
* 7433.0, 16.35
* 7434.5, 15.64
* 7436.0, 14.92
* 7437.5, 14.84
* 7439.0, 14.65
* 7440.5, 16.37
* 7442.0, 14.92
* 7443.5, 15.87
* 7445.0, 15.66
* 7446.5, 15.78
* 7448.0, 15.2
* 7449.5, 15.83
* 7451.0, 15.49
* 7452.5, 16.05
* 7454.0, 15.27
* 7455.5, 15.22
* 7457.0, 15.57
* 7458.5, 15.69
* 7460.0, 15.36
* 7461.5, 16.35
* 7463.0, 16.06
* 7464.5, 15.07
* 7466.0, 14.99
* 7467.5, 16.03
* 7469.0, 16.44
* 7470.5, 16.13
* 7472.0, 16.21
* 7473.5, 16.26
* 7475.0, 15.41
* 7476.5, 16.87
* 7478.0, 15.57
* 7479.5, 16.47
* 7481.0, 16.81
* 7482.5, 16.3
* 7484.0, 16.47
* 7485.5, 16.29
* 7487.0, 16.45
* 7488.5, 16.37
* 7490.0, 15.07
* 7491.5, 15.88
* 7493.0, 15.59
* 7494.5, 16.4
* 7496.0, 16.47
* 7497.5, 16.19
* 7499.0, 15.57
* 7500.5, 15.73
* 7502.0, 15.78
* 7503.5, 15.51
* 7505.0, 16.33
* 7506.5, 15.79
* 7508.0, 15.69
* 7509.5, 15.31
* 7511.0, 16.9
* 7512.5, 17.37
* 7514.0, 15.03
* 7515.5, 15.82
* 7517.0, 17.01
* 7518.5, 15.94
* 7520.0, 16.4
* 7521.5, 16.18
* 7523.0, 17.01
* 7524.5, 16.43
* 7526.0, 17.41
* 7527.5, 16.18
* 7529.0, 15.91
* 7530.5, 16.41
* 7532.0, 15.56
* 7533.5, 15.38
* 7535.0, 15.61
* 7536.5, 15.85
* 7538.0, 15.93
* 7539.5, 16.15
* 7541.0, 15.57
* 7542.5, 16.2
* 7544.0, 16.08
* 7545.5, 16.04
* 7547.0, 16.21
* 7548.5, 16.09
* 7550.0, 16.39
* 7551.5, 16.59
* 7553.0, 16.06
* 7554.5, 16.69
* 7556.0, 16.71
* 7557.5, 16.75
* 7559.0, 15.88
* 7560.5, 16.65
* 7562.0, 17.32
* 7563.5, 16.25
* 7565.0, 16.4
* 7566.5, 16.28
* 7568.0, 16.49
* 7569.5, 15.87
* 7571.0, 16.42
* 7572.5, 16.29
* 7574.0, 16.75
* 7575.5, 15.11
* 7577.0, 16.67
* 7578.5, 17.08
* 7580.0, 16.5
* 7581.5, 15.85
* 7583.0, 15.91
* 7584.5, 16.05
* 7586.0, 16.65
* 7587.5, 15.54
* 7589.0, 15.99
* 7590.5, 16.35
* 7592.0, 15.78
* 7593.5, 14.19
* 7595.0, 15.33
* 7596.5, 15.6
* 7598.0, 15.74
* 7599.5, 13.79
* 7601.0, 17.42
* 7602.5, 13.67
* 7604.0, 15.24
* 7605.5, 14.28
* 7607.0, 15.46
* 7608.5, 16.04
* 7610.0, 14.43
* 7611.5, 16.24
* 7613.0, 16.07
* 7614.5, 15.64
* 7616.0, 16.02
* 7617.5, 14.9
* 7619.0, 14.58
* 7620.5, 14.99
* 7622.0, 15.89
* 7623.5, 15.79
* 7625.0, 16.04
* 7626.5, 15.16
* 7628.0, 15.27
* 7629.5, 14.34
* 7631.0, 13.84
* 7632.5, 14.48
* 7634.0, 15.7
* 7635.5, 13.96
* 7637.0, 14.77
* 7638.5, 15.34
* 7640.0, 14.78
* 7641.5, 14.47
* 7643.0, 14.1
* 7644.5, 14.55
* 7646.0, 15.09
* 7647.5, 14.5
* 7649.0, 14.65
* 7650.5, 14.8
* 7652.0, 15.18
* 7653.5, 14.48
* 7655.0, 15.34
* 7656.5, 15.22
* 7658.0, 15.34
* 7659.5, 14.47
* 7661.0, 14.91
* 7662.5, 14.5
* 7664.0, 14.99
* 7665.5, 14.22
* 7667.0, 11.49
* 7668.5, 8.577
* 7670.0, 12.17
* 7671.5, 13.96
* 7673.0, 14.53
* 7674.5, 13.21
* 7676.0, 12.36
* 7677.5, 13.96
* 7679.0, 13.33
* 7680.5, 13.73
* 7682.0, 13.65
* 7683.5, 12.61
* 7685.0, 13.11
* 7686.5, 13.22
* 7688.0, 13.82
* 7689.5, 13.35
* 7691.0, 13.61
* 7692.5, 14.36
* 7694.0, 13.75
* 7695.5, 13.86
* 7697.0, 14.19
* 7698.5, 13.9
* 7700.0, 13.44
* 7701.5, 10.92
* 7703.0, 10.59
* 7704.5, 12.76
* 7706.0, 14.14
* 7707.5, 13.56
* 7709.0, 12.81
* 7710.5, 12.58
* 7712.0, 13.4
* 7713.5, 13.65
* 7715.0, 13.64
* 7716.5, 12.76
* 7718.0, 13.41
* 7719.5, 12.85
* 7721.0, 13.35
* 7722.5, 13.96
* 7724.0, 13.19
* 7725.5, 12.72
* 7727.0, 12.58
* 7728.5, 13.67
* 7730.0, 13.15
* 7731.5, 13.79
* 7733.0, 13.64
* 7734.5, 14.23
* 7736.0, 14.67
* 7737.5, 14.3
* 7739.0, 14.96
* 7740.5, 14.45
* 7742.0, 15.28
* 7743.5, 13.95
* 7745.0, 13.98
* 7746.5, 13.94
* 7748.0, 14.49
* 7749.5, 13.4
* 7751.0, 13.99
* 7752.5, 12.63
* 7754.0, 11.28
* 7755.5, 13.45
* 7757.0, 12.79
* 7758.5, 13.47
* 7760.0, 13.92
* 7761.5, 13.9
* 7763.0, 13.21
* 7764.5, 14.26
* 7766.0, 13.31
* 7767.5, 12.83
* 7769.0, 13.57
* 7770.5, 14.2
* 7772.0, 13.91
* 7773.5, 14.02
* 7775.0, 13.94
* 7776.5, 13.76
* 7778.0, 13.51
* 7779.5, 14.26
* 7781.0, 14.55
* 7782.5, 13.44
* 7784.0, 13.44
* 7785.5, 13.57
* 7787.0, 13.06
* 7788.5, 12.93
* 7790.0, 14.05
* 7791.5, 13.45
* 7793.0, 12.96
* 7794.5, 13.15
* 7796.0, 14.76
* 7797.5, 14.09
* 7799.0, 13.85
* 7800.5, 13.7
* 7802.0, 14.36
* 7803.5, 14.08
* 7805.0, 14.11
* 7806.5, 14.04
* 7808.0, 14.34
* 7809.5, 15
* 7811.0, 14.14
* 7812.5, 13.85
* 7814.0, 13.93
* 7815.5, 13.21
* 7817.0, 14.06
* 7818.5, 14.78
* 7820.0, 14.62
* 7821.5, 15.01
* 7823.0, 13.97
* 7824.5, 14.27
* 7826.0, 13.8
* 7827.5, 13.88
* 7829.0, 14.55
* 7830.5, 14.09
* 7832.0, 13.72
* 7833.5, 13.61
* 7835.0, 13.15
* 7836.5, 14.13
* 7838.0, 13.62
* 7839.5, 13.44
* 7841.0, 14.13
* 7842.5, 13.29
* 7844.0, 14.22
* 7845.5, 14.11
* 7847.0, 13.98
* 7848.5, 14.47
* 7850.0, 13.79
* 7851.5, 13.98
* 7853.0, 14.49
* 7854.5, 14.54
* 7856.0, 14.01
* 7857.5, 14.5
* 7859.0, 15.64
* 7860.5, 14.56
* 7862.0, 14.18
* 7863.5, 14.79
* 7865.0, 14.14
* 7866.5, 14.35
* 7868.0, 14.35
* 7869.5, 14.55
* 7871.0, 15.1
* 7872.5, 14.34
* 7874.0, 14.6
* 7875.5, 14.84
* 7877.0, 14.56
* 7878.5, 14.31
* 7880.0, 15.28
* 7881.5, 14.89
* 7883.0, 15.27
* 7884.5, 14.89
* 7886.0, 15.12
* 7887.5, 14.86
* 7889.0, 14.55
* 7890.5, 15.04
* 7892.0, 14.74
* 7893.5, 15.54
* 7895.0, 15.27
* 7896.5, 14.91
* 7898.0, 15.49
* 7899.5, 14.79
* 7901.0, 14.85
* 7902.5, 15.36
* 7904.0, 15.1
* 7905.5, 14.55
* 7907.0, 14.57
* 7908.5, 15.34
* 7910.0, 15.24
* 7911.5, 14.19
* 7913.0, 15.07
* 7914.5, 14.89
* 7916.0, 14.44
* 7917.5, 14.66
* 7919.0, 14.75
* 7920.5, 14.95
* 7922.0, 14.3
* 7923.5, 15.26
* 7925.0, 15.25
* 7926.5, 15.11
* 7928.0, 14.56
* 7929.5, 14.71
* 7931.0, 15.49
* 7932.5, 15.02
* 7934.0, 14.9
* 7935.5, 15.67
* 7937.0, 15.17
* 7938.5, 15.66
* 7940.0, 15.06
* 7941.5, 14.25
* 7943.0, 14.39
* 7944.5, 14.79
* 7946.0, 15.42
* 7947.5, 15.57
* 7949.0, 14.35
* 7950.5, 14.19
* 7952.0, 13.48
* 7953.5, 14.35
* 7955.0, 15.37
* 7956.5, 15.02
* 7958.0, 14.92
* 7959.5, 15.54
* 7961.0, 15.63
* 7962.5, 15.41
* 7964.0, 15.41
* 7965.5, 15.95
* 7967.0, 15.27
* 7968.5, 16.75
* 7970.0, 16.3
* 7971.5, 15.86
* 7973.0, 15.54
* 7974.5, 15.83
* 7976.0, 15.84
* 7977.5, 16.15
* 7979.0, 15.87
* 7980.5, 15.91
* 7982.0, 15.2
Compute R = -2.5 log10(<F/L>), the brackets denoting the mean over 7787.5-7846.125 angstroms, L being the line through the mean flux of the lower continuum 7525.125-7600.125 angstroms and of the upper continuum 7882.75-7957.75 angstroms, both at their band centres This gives 0.10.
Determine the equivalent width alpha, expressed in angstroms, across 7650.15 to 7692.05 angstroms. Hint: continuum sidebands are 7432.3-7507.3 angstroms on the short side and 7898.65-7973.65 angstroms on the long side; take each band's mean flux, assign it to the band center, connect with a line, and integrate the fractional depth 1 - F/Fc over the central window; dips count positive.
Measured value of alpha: 4.8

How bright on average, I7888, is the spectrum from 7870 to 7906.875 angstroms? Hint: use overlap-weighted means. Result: 14.9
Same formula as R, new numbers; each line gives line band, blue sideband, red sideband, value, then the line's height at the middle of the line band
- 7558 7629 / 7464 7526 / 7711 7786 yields -0.04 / 15.2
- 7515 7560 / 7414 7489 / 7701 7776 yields -0.09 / 15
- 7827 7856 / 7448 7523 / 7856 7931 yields 0.08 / 15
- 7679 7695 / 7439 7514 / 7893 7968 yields 0.15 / 15.5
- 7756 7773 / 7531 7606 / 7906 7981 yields 0.15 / 15.6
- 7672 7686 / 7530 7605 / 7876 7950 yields 0.17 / 15.7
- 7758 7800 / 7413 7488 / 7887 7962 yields 0.11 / 15.1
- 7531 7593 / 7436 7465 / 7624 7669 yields -0.09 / 15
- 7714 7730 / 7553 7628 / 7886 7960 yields 0.17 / 15.5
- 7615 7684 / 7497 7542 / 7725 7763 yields 0.03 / 14.7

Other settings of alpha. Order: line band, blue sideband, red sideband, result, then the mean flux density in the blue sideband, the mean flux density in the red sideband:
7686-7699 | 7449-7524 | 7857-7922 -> 1.4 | 16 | 14.8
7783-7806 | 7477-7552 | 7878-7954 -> 2.4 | 16.1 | 14.9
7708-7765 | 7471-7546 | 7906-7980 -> 7.4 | 16.1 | 15.1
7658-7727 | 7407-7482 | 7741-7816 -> 4.4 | 15.5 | 13.8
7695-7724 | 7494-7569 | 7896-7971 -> 4.7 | 16.2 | 15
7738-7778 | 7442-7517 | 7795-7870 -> 2.2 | 15.9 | 14.2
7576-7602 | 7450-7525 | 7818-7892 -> -0.5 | 16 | 14.4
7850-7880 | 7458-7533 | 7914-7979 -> 1.6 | 16.1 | 15.2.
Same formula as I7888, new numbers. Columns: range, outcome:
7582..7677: 14.8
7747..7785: 13.6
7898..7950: 14.9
